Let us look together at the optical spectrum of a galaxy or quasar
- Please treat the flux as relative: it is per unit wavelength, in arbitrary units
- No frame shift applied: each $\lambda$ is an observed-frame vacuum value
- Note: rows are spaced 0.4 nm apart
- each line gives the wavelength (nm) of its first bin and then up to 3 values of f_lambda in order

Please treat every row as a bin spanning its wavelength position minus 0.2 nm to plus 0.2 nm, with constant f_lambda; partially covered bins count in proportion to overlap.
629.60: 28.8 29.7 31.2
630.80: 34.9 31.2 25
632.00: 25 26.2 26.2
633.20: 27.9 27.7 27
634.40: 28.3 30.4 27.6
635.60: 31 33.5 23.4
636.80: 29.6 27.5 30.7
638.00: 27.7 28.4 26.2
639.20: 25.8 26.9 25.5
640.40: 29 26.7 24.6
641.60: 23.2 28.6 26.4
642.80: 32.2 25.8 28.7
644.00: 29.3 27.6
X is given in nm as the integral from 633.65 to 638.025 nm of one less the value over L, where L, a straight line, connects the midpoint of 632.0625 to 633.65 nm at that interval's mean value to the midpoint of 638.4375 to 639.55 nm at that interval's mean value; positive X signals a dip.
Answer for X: -0.36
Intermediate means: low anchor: 26.8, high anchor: 26.5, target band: 28.8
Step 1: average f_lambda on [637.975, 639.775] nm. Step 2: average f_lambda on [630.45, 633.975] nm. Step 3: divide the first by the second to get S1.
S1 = 0.96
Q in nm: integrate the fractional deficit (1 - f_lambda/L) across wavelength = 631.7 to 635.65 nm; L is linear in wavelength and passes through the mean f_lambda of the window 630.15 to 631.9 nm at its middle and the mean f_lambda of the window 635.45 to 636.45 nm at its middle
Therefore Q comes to 0.343 nm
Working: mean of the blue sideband 30.2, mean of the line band 27.5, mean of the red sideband 30.1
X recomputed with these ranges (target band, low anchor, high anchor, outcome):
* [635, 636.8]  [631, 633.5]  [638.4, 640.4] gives -0.15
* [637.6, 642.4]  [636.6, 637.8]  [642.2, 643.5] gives 0.33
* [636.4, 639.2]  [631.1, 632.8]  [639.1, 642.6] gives -0.15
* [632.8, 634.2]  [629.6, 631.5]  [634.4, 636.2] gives 0.15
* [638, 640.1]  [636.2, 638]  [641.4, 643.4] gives 0.07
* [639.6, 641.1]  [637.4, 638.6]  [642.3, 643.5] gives 0.09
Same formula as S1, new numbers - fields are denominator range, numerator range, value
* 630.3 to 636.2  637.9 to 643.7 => 0.94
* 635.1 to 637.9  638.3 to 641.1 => 0.92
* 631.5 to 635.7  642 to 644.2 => 1.04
